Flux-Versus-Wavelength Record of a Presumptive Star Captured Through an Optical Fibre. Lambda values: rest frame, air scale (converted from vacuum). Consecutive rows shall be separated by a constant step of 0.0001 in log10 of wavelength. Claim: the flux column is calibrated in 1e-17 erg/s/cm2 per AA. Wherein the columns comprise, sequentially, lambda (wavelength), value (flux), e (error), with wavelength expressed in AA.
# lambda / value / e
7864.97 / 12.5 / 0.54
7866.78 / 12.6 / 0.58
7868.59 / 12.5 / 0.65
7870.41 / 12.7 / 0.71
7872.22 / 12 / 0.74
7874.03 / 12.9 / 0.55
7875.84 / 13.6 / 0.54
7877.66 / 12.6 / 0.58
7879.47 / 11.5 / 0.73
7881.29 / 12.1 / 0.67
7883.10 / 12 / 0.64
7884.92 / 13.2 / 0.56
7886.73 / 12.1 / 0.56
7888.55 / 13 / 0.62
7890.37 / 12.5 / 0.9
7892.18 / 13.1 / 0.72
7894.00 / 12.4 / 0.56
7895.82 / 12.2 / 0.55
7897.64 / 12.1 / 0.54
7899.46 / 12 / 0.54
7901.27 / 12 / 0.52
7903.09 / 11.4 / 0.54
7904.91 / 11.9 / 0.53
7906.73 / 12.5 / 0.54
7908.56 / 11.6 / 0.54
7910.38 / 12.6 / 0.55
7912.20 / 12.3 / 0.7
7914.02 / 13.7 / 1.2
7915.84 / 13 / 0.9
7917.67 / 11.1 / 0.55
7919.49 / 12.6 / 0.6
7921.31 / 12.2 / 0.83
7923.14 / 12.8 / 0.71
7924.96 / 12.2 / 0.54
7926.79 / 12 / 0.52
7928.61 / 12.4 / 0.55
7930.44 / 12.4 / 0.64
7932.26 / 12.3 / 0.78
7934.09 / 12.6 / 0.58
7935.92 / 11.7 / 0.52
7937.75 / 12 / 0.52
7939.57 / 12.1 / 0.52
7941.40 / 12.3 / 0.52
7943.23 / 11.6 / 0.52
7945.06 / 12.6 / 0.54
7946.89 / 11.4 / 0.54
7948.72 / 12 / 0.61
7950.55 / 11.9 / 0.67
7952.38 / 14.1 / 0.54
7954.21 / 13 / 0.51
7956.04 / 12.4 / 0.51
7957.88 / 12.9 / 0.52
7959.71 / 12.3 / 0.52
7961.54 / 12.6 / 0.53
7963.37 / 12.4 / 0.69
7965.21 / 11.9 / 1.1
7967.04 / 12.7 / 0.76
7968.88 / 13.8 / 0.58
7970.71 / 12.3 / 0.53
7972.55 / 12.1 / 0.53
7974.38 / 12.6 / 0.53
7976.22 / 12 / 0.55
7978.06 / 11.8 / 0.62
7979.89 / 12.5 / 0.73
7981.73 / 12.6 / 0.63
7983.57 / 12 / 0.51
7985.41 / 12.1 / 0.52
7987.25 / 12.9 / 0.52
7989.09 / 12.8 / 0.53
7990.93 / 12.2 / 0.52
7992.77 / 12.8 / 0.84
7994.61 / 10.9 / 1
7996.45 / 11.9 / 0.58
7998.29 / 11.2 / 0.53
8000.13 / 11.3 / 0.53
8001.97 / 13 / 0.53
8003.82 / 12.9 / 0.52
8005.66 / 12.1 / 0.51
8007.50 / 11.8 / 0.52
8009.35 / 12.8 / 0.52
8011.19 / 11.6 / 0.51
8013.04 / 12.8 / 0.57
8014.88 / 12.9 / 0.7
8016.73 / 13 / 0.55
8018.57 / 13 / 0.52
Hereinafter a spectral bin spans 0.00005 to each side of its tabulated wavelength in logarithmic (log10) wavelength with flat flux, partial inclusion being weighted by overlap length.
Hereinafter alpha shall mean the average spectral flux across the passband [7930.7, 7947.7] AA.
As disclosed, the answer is 12.1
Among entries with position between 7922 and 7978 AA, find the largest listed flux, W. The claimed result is 14.1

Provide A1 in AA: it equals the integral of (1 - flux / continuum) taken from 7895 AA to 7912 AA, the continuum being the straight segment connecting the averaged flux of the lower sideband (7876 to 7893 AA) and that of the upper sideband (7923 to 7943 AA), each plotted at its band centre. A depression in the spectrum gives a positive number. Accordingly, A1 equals 0.5 AA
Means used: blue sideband 12.5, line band 12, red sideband 12.2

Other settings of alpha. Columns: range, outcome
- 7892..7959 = 12.3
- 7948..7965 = 12.6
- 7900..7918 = 12.2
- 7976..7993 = 12.4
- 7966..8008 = 12.3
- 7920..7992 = 12.4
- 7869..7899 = 12.5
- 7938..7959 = 12.4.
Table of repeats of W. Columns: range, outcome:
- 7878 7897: 13.2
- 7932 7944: 12.6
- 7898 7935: 13.7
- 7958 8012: 13.8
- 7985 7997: 12.9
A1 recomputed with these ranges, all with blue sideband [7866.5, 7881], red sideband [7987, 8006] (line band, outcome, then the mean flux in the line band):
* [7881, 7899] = 0.0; 12.5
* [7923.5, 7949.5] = 0.4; 12.1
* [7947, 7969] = -0.5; 12.6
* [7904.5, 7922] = 0.1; 12.4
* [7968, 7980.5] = -0.2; 12.4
